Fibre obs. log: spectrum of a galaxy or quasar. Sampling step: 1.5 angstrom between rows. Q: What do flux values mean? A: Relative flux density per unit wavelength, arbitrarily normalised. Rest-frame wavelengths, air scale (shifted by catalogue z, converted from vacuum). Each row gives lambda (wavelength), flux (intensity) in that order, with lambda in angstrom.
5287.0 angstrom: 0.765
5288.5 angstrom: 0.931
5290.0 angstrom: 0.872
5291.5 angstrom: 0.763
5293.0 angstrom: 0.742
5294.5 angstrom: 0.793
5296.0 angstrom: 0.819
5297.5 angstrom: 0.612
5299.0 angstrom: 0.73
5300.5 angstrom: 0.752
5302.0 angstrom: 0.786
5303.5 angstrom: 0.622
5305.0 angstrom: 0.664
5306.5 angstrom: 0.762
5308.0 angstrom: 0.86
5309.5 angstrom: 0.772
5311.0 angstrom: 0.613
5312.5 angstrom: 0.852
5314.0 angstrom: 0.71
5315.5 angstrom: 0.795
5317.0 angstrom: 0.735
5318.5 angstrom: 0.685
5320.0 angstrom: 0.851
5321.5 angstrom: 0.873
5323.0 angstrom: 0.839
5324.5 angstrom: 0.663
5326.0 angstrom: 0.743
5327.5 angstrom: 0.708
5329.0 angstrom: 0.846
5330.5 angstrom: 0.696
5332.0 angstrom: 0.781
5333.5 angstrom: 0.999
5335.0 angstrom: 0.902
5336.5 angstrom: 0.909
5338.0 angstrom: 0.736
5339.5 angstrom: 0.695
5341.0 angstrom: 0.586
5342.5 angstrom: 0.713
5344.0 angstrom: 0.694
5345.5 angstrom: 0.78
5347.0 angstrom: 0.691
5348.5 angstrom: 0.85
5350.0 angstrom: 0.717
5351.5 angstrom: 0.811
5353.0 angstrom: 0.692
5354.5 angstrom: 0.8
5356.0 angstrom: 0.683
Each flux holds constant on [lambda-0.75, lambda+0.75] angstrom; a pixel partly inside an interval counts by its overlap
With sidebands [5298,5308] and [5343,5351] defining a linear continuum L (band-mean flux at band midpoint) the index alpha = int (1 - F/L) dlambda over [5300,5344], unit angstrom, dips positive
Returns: -1.6 angstrom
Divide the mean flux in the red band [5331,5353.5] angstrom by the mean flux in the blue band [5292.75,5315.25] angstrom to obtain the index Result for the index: 1.04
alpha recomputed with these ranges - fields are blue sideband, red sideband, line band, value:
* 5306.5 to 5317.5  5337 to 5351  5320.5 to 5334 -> -0.9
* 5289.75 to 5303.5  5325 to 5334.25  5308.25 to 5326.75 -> 0.3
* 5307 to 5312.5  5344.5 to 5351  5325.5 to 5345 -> -0.3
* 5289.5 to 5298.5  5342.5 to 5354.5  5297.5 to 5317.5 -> 0.6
